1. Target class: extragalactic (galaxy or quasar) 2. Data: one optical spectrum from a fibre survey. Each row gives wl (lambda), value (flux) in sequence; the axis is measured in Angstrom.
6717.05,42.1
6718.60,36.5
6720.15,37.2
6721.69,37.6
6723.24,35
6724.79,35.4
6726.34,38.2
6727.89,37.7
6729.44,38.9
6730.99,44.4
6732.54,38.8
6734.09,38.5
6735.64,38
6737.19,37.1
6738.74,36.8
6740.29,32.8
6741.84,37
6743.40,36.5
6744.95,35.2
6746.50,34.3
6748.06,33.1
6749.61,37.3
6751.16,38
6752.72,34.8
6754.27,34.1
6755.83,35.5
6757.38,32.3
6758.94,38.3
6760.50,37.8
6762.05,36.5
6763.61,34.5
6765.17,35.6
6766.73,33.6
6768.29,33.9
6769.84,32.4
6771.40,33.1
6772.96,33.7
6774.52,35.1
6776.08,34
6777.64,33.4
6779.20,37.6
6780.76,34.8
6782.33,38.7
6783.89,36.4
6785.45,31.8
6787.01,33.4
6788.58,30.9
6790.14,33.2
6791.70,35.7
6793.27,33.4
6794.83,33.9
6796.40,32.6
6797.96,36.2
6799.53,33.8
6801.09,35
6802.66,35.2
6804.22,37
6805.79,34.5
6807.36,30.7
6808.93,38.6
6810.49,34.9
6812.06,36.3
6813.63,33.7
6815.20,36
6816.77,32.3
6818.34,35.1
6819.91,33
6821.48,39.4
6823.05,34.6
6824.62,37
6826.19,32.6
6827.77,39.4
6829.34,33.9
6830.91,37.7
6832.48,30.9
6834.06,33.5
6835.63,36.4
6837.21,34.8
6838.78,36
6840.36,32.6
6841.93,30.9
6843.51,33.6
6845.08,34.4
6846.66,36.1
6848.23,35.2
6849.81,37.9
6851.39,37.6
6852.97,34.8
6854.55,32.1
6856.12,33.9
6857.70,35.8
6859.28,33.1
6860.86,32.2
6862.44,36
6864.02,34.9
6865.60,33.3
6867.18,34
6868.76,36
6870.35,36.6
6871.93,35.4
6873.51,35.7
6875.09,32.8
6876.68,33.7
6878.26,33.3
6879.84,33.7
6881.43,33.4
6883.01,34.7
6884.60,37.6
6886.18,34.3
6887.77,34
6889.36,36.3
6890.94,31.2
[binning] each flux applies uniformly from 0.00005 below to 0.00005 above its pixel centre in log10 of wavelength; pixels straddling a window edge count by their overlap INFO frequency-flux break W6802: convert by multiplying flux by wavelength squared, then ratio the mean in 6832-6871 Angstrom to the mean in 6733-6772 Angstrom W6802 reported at 1.0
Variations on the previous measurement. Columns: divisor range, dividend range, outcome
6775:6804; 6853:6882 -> 1.02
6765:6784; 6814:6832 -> 1.04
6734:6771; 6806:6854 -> 1.01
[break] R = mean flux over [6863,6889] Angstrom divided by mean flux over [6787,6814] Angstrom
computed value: 1.01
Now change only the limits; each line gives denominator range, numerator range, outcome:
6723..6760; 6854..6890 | 0.94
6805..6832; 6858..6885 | 0.98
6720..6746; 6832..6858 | 0.92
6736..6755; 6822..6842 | 0.98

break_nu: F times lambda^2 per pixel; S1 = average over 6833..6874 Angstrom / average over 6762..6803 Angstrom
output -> 1.03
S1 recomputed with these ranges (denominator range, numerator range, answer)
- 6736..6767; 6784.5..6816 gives 0.98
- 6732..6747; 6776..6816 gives 0.97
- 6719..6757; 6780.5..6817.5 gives 0.96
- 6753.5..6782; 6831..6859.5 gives 1.01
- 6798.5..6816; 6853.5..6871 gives 0.99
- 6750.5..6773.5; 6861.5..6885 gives 1.03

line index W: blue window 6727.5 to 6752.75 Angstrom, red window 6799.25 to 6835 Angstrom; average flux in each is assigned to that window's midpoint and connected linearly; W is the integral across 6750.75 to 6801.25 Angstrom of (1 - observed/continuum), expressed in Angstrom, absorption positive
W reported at 2.1 Angstrom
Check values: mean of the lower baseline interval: 37.1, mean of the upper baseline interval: 35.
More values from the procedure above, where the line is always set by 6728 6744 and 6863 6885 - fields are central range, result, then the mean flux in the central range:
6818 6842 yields 0.5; 35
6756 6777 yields 1.4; 34.7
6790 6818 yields 1.2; 34.7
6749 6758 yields 0.5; 35.4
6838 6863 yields 0.5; 34.5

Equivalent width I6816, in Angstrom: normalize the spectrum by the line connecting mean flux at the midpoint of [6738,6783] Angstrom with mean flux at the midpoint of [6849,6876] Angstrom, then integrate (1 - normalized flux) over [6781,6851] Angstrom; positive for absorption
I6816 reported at 0.4 Angstrom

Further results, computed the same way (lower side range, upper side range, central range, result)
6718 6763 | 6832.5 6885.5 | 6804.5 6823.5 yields 0.2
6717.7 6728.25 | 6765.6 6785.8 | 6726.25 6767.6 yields -0.8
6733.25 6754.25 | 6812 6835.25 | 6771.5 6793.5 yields 0.7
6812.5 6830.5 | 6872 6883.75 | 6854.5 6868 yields 0.1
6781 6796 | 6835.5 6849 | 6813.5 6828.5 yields -0.5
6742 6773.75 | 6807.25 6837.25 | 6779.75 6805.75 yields 0.4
